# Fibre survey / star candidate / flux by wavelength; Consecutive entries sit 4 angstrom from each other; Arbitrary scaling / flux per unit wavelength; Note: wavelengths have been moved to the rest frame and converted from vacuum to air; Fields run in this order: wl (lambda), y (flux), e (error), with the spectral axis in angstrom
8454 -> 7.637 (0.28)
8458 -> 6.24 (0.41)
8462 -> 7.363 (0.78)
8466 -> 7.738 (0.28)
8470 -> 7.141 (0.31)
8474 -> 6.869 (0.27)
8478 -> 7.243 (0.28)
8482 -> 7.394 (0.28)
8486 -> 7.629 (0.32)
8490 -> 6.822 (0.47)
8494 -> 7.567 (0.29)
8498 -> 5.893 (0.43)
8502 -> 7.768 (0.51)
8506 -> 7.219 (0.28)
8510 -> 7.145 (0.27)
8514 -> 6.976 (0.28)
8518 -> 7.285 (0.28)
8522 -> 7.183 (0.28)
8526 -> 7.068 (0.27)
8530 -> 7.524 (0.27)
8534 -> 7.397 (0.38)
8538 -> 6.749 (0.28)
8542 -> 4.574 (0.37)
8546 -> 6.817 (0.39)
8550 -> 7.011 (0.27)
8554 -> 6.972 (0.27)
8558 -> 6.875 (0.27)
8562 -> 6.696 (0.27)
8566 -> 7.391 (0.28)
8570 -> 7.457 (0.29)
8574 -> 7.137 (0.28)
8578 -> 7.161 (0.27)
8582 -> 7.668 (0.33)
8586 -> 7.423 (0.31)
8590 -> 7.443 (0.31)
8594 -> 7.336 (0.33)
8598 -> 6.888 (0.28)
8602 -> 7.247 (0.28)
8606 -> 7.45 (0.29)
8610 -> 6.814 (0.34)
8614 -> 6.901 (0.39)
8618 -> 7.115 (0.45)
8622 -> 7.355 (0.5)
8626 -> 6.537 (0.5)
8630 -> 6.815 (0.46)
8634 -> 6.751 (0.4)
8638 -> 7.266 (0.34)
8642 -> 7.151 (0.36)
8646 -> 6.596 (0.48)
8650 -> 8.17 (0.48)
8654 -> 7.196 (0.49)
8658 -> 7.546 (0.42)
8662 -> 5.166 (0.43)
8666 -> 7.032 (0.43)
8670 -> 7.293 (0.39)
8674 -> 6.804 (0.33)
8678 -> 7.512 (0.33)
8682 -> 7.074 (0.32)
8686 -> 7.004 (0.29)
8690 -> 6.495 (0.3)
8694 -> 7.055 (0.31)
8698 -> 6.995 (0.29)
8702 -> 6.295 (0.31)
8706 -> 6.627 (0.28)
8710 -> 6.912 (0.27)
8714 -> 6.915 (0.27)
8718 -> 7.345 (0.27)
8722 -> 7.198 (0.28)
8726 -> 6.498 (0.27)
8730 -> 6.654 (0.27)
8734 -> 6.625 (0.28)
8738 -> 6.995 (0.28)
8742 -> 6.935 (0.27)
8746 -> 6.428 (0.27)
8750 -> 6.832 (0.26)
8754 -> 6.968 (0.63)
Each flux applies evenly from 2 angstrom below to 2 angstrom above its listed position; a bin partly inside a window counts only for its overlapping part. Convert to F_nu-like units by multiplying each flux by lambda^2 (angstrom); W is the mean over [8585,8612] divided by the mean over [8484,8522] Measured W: 1.03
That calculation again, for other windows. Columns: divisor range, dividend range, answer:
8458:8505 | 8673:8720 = 1.01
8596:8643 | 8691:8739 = 0.99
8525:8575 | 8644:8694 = 1.04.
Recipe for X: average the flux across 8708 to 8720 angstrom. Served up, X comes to 7.06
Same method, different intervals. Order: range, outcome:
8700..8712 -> 6.61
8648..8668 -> 7.02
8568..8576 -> 7.3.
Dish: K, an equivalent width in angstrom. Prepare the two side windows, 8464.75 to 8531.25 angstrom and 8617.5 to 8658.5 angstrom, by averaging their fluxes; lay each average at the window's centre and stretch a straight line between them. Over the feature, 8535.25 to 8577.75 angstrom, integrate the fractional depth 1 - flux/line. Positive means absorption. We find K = 2.2 angstrom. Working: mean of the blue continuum 7.19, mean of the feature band 6.8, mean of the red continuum 7.12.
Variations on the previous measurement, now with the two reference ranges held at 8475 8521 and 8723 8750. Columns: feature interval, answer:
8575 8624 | -1.78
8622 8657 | -0.96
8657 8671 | 0.39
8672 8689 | -0.59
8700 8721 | -0.22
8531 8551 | 1.56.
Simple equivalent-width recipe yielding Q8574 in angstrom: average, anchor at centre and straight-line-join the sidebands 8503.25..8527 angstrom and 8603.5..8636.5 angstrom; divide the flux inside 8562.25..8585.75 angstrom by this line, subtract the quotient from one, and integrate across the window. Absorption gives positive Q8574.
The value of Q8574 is -0.9 angstrom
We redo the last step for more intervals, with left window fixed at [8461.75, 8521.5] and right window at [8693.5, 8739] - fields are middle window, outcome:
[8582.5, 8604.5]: -0.83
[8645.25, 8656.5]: -0.77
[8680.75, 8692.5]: 0.05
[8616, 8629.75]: 0.01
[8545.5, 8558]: 0.29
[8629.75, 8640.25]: -0.01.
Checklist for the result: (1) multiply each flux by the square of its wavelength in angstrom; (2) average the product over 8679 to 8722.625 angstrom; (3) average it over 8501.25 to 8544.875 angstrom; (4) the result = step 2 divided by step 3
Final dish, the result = 1.0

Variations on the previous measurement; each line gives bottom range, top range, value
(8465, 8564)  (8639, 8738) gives 1.03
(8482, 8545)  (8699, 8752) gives 1.02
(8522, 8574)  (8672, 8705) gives 1.03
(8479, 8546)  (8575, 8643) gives 1.04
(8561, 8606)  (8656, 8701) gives 0.97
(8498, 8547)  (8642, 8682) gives 1.05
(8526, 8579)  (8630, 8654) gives 1.06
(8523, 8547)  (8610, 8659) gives 1.08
